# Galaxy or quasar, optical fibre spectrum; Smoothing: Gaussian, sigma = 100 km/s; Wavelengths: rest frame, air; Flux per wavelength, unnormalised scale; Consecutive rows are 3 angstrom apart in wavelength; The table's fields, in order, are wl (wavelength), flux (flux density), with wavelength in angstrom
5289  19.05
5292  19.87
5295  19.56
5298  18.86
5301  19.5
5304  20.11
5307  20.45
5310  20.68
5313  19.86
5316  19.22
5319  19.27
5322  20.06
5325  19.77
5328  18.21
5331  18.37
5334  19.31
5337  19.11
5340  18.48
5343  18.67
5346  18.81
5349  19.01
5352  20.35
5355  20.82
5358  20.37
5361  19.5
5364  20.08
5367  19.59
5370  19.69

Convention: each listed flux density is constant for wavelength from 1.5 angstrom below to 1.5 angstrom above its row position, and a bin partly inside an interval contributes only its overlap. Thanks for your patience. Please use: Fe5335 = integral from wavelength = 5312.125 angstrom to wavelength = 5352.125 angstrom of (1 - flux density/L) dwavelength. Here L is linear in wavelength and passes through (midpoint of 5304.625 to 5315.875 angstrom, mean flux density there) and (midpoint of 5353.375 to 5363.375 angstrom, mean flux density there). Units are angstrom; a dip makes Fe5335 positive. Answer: 2.1 angstrom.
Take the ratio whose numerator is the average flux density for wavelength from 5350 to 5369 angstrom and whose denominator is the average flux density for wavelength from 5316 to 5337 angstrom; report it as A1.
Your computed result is 1.05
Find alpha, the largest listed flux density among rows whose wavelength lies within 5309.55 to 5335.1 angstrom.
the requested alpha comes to 20.68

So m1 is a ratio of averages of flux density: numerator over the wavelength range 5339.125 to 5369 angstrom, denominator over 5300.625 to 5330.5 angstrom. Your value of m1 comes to 1.0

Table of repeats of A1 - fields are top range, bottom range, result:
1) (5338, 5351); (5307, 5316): 0.94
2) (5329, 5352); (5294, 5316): 0.95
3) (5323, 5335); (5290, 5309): 0.96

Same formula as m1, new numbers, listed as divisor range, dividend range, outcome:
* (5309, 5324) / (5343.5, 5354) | 0.98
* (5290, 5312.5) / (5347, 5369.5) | 1.00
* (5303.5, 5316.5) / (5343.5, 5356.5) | 0.98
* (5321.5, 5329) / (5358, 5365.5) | 1.03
